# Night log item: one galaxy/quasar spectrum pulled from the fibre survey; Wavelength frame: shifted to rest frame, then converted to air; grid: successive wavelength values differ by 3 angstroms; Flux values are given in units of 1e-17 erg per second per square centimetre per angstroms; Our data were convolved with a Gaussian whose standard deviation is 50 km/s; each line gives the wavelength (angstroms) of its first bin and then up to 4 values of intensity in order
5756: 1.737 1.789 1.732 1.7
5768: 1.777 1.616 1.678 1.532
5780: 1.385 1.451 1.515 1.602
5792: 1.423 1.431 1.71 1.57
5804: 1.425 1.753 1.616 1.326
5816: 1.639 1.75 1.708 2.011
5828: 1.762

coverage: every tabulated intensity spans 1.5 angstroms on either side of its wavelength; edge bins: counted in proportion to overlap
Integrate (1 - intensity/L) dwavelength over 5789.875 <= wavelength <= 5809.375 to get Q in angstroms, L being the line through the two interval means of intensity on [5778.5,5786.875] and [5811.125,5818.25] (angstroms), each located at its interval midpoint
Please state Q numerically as -1.0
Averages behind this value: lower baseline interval 1.45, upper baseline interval 1.52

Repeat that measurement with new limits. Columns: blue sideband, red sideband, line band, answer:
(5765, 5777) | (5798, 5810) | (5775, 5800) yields 1.92 angstroms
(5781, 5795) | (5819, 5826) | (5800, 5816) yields 1.28 angstroms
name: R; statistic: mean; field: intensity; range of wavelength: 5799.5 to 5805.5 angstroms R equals 1.5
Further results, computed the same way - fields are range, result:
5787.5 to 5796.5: 1.49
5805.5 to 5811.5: 1.68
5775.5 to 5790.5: 1.5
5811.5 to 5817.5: 1.48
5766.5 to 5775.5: 1.69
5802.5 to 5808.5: 1.59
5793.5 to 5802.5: 1.57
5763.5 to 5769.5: 1.74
